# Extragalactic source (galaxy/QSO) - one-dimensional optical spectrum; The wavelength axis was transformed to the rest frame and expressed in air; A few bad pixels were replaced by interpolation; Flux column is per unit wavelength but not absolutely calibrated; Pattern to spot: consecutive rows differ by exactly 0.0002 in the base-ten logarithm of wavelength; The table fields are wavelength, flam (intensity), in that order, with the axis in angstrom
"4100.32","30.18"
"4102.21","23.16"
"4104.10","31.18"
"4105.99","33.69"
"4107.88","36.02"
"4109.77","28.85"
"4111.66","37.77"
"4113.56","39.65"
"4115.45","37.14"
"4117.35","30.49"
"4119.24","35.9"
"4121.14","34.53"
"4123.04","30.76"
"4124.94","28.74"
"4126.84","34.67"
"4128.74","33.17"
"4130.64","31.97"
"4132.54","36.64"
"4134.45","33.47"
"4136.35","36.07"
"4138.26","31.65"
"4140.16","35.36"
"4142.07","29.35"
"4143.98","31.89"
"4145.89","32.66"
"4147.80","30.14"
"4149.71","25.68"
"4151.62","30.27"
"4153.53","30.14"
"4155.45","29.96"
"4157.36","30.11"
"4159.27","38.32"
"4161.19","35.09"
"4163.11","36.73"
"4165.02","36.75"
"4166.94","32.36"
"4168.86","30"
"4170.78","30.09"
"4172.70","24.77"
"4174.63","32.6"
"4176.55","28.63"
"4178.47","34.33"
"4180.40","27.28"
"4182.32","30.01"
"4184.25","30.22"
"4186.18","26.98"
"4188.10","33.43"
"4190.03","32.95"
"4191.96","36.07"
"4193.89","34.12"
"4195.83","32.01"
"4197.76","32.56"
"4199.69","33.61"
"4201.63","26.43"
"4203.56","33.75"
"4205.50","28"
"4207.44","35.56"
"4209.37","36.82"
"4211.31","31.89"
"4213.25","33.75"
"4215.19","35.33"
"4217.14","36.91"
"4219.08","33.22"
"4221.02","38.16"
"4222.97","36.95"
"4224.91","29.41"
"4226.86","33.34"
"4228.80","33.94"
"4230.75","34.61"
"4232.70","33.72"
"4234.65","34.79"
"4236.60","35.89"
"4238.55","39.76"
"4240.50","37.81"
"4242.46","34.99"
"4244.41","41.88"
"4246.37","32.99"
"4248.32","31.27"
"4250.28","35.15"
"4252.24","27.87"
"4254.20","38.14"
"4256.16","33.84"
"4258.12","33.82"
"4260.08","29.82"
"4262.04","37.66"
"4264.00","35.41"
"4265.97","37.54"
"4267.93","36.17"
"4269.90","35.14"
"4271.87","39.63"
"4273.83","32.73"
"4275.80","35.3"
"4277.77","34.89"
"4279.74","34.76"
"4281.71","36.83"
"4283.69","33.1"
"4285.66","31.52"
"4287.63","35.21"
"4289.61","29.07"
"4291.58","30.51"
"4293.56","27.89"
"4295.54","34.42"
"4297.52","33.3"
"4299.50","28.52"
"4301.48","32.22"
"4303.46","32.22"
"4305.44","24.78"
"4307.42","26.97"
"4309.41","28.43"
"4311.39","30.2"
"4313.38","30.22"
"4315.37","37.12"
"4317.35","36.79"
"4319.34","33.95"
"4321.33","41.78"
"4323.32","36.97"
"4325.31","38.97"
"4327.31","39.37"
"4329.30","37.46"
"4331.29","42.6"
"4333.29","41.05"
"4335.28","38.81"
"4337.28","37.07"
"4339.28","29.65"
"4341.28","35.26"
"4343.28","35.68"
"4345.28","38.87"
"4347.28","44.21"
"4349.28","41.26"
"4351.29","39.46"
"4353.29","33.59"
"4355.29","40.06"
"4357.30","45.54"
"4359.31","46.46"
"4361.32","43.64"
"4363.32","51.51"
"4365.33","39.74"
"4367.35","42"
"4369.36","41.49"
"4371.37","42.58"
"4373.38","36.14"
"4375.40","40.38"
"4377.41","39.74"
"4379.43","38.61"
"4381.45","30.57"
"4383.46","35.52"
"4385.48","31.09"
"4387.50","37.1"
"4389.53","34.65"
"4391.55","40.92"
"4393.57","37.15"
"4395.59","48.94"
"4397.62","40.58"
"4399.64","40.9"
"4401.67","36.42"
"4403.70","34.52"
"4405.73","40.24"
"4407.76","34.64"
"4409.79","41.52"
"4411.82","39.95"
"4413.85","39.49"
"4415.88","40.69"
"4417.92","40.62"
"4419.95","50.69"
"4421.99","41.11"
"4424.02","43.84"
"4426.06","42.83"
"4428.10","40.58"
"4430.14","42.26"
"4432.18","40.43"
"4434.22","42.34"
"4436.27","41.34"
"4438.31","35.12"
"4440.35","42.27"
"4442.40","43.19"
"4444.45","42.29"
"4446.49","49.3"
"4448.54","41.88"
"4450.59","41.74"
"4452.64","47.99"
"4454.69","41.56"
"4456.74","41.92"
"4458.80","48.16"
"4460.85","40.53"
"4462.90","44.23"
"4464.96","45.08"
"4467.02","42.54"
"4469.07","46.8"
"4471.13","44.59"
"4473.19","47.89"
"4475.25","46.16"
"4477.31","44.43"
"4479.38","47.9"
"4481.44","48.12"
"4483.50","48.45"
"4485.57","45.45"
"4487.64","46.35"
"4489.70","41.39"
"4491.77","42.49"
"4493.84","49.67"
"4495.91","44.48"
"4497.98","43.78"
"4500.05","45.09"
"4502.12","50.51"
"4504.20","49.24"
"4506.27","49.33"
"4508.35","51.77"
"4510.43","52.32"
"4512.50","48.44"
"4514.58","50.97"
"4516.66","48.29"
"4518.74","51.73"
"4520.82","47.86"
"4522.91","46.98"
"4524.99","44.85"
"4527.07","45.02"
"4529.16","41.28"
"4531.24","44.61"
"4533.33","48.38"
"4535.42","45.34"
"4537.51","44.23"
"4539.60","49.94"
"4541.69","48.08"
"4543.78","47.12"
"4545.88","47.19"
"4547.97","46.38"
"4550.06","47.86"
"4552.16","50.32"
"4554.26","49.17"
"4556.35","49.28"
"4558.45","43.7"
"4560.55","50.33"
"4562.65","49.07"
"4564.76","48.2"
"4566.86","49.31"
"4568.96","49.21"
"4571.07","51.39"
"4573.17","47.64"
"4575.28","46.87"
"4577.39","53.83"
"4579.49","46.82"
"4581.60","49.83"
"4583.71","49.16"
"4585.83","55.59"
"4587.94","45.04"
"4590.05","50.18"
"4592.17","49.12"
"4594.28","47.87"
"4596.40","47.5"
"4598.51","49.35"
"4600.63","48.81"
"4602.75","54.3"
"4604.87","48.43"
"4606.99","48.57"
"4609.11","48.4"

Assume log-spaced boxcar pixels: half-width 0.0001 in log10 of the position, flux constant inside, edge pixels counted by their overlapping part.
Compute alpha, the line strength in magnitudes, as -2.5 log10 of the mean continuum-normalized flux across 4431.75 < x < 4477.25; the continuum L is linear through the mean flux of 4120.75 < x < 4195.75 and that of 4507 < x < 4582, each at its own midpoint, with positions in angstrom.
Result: 0.02 mag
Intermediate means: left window 32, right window 48.1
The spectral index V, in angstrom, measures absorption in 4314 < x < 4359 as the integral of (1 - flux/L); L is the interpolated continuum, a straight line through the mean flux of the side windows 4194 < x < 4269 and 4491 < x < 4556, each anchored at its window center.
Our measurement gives 0.7 angstrom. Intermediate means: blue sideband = 34.3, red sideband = 47.6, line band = 38.5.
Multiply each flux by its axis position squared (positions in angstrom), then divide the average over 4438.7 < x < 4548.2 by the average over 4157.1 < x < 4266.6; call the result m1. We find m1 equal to 1.6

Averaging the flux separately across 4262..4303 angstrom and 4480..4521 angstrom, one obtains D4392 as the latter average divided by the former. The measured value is 1.42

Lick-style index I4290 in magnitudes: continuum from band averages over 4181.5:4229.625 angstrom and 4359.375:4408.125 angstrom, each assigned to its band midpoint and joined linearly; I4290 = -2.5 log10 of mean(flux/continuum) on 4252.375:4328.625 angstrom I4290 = 0.07 mag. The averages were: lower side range 33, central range 33.8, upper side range 39.3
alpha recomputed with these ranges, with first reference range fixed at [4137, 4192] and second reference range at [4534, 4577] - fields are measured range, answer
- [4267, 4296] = 0.08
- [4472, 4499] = -0.02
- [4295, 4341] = 0.11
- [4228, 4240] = -0.04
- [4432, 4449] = 0.03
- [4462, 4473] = -0.01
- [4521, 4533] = 0.04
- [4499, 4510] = -0.08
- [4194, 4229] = 0.00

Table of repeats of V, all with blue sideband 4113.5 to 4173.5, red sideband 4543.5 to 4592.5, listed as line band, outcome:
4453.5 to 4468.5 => 0.40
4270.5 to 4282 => 0.63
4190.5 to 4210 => 1.07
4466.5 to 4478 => -0.09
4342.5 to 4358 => 0.28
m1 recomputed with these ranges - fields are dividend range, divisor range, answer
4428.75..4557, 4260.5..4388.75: 1.36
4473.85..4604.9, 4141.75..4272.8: 1.68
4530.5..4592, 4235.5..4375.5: 1.50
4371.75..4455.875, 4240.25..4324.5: 1.27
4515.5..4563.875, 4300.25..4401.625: 1.36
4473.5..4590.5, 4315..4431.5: 1.30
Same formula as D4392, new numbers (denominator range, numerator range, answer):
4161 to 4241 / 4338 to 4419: 1.19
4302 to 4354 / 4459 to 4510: 1.29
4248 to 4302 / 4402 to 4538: 1.32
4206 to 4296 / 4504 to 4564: 1.39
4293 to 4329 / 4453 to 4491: 1.36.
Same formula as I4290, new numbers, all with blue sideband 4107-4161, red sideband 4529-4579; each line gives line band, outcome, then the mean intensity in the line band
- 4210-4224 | 0.02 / 35.2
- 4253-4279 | 0.07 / 35.3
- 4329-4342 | 0.08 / 37.5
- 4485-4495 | 0.02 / 45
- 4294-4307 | 0.26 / 30.6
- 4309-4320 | 0.19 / 33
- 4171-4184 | 0.16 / 29.7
